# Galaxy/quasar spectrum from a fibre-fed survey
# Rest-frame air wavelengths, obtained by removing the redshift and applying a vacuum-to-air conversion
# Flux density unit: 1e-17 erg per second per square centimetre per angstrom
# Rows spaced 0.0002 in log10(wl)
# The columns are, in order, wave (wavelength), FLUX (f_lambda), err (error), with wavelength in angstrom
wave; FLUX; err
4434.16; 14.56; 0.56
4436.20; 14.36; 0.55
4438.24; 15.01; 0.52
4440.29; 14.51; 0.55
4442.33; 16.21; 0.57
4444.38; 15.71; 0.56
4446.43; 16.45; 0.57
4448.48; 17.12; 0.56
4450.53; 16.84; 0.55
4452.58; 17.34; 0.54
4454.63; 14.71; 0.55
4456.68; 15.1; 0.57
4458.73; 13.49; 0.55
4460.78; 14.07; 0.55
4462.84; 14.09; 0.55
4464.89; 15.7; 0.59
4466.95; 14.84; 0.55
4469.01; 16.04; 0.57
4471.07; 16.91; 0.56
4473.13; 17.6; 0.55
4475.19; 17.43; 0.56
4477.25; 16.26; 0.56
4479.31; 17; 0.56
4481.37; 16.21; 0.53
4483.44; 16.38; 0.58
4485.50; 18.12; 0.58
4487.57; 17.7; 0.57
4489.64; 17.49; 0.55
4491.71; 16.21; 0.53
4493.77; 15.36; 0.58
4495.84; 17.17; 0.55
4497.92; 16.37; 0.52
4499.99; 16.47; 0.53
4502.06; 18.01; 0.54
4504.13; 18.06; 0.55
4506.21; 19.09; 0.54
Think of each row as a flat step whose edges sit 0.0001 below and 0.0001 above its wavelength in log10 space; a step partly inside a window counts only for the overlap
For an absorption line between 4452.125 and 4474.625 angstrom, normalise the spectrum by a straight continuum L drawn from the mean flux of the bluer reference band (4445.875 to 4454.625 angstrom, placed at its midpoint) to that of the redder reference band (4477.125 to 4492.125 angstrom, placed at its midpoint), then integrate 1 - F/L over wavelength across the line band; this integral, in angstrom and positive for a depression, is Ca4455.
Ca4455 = 1.84 angstrom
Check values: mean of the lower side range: 16.7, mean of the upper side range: 17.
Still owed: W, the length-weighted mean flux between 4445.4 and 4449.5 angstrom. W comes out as 16.8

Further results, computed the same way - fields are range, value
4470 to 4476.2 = 17.3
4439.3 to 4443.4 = 15.4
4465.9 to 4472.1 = 15.9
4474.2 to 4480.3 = 16.9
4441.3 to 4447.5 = 16.1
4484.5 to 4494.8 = 17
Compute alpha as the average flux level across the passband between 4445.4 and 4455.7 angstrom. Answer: 16.5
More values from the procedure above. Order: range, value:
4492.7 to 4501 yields 16.3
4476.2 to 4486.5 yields 16.8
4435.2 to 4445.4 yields 15.2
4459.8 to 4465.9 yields 14.6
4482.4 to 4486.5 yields 17.2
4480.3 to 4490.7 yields 17.2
